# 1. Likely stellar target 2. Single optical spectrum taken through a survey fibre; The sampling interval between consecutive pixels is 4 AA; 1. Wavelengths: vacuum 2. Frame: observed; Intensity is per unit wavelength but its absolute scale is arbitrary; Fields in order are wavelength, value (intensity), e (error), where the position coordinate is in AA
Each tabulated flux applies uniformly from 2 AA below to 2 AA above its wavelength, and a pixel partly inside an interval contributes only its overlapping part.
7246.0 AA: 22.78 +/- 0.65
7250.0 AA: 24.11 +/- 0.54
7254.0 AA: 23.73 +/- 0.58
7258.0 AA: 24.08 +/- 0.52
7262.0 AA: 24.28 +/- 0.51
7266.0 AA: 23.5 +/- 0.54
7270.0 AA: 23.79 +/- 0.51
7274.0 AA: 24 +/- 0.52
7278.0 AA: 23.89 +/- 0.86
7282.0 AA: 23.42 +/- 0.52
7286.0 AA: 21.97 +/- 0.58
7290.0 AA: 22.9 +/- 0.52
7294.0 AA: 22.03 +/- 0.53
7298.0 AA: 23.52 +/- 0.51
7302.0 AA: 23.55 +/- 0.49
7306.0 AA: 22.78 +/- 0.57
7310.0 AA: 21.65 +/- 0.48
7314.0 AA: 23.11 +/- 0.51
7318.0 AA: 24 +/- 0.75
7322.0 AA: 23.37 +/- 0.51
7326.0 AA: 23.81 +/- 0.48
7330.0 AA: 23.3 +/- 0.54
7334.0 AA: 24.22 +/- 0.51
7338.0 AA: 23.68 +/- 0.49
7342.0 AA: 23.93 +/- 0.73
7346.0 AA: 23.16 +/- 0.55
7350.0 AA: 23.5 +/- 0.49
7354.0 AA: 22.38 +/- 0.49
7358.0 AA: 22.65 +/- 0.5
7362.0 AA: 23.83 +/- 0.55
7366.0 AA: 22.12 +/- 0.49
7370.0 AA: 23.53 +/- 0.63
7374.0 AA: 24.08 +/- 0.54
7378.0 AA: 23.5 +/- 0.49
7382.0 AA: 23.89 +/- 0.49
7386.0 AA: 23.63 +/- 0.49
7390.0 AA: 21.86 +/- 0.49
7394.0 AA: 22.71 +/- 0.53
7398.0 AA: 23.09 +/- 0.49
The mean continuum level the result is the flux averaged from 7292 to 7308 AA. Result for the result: 23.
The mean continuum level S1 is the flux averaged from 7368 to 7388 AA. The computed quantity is 23.7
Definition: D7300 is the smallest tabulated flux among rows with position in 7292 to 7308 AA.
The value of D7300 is 22.03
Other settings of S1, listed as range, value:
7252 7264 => 24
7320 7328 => 23.6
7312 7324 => 23.5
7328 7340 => 23.7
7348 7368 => 22.9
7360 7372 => 23.2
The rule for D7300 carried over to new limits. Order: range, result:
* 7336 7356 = 22.38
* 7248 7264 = 23.73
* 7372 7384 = 23.5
